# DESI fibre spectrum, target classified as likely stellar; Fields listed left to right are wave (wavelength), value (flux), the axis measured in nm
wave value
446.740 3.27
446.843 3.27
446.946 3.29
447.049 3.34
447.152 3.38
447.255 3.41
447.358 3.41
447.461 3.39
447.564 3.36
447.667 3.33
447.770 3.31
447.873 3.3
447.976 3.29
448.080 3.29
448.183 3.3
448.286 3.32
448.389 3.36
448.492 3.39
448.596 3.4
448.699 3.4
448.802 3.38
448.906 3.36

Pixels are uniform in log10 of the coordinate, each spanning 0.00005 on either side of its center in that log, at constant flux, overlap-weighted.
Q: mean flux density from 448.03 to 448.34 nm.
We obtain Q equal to 3.31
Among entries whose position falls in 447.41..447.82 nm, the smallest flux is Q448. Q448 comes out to 3.31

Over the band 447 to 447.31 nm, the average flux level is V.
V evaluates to 3.38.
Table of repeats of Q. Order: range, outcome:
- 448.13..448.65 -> 3.36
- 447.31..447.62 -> 3.39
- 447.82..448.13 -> 3.29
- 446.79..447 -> 3.28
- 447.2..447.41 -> 3.41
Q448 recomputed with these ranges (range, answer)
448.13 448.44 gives 3.3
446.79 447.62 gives 3.27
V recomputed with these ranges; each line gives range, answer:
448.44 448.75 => 3.39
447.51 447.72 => 3.35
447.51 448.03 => 3.32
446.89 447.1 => 3.31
